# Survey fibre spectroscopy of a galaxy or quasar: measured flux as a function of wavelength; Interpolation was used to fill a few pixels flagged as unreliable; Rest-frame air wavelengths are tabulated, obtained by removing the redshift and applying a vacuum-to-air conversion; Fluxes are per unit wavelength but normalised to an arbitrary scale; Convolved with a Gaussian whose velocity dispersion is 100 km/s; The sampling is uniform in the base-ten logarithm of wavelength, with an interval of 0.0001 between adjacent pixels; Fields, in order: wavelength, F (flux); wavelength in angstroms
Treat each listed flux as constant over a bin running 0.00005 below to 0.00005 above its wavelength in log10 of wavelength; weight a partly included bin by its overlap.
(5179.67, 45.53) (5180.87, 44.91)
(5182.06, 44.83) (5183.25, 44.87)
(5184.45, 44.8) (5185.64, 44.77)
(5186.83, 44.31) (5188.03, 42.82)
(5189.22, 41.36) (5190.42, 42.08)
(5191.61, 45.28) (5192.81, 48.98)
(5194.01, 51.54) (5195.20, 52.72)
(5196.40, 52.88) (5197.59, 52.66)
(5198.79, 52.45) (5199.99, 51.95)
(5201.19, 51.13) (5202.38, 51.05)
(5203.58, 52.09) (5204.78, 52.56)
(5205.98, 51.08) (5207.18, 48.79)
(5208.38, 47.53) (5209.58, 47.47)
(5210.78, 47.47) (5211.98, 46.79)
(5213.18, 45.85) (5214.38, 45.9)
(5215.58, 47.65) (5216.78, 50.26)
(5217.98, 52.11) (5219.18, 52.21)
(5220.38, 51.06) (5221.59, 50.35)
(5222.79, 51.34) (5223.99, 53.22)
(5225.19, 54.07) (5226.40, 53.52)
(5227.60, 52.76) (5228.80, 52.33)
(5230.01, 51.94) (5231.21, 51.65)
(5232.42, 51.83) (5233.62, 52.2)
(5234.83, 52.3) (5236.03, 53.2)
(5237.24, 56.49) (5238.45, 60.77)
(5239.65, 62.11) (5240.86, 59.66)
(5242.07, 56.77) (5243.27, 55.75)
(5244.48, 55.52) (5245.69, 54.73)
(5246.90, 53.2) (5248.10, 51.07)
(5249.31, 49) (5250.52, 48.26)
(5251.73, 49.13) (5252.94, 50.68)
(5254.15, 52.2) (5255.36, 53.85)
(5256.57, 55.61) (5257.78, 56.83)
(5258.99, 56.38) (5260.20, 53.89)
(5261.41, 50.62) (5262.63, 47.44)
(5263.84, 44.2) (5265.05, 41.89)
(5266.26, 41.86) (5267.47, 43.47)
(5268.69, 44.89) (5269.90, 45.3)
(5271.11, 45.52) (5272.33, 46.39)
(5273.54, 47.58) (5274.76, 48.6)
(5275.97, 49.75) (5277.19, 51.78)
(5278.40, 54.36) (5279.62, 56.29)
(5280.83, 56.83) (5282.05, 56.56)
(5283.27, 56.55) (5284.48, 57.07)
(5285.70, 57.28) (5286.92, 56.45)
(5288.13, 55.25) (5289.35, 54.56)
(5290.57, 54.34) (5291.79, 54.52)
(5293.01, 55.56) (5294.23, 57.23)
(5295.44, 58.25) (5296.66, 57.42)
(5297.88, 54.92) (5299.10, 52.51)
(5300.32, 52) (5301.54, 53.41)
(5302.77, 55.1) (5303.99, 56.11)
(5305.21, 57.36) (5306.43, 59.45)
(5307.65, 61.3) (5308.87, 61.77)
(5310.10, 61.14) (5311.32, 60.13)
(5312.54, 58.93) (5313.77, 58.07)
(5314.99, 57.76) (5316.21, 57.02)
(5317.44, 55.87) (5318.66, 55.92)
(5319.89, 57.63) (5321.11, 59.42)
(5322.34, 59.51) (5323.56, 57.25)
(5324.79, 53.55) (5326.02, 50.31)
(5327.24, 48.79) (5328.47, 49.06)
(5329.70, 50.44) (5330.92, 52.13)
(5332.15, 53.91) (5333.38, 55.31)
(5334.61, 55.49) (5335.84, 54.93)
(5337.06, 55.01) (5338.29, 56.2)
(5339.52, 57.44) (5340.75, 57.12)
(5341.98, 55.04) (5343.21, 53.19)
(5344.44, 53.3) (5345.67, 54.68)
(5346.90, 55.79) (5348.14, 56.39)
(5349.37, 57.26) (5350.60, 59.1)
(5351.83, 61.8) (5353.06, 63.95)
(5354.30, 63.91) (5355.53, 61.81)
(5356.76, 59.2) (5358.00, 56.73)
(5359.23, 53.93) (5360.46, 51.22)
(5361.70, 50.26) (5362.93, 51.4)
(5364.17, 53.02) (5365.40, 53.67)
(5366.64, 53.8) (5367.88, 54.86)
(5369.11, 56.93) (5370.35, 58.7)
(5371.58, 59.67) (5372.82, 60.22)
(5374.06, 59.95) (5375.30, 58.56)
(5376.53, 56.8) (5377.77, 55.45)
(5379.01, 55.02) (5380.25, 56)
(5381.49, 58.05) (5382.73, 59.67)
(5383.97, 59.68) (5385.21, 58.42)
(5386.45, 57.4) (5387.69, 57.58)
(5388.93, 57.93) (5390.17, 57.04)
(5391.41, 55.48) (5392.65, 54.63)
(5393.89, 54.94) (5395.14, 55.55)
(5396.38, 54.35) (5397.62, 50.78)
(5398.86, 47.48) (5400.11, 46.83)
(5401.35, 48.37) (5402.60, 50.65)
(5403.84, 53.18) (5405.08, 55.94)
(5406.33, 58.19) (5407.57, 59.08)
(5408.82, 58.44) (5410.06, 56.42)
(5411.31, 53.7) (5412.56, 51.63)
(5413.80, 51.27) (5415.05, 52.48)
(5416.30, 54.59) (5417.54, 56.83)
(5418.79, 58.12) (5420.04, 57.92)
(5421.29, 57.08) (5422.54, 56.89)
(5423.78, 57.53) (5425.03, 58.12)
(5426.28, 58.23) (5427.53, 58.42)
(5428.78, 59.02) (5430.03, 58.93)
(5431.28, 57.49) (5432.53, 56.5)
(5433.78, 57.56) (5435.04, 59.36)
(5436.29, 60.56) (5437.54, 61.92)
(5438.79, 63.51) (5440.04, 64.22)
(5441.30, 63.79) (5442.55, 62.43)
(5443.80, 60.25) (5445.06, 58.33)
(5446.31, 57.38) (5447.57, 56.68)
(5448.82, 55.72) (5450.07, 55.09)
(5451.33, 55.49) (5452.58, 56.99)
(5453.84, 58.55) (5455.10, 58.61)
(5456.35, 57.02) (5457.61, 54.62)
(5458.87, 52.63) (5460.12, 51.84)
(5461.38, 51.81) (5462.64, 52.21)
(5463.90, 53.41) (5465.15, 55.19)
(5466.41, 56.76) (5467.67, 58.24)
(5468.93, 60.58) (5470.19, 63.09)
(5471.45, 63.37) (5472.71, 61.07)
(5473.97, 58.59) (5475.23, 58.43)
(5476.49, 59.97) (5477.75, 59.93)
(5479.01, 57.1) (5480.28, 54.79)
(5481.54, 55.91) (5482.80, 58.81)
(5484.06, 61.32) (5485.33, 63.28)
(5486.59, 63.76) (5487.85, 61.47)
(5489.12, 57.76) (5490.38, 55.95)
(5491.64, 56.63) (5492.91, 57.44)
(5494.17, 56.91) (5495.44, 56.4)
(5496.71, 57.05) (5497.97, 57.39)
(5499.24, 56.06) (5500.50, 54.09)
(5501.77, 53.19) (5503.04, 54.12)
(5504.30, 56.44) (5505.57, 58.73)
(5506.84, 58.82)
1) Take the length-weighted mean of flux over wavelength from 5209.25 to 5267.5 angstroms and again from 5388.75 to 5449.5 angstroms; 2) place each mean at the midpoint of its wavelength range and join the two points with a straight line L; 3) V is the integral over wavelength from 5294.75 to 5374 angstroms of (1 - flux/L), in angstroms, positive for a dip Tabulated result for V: -2.9 angstroms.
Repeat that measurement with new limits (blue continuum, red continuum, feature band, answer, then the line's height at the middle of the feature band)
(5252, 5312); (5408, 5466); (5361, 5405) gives 0.4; 55.8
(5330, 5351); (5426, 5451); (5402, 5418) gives 0.9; 58.1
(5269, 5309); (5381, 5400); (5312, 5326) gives -0.6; 54.7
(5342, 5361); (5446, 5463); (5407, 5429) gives -0.1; 56.1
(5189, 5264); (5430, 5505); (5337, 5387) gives -1.5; 55.2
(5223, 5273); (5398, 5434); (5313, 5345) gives -0.9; 53.5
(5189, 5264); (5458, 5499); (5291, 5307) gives -0.7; 53.4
